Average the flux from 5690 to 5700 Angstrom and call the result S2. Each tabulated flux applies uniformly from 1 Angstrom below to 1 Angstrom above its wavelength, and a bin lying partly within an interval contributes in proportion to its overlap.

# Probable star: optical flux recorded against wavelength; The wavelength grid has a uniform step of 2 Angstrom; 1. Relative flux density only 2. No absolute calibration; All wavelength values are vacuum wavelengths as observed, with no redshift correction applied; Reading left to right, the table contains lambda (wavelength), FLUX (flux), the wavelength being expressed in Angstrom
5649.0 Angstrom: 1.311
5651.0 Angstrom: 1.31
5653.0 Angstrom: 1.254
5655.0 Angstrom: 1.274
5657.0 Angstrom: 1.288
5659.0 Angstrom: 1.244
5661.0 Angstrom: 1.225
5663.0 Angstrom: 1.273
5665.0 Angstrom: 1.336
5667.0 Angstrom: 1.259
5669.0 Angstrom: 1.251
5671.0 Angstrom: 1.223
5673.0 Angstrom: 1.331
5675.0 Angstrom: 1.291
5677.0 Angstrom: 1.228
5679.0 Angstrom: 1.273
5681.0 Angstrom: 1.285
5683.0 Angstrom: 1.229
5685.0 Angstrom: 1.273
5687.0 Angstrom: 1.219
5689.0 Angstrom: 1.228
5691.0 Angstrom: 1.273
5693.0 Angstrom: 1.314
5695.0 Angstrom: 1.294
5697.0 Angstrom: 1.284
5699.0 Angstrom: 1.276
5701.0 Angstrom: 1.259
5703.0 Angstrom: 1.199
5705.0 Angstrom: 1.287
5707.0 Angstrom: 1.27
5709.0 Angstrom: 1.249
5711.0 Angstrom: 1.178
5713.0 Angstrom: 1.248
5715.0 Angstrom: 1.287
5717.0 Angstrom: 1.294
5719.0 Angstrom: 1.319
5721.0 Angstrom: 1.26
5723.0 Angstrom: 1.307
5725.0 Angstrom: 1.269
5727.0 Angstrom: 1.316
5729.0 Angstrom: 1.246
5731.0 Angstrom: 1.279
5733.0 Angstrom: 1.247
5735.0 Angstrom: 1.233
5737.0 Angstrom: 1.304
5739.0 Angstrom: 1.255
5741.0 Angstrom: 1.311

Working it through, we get 1.29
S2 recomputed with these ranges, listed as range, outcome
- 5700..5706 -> 1.25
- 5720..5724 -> 1.28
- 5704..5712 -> 1.25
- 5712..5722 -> 1.28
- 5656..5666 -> 1.27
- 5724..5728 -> 1.29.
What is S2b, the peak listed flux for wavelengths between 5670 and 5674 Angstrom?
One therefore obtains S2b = 1.331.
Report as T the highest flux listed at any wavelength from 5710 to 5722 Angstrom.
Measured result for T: 1.319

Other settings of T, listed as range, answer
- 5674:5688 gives 1.291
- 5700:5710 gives 1.287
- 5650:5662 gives 1.31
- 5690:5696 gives 1.314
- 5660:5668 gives 1.336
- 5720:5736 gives 1.316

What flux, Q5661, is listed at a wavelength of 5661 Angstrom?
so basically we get 1.225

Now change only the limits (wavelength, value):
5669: 1.251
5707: 1.27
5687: 1.219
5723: 1.307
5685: 1.273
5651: 1.31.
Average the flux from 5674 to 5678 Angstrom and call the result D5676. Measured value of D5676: 1.26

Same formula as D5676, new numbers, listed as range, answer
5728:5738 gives 1.26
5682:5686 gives 1.25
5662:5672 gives 1.27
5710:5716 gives 1.24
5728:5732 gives 1.26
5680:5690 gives 1.25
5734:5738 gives 1.27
